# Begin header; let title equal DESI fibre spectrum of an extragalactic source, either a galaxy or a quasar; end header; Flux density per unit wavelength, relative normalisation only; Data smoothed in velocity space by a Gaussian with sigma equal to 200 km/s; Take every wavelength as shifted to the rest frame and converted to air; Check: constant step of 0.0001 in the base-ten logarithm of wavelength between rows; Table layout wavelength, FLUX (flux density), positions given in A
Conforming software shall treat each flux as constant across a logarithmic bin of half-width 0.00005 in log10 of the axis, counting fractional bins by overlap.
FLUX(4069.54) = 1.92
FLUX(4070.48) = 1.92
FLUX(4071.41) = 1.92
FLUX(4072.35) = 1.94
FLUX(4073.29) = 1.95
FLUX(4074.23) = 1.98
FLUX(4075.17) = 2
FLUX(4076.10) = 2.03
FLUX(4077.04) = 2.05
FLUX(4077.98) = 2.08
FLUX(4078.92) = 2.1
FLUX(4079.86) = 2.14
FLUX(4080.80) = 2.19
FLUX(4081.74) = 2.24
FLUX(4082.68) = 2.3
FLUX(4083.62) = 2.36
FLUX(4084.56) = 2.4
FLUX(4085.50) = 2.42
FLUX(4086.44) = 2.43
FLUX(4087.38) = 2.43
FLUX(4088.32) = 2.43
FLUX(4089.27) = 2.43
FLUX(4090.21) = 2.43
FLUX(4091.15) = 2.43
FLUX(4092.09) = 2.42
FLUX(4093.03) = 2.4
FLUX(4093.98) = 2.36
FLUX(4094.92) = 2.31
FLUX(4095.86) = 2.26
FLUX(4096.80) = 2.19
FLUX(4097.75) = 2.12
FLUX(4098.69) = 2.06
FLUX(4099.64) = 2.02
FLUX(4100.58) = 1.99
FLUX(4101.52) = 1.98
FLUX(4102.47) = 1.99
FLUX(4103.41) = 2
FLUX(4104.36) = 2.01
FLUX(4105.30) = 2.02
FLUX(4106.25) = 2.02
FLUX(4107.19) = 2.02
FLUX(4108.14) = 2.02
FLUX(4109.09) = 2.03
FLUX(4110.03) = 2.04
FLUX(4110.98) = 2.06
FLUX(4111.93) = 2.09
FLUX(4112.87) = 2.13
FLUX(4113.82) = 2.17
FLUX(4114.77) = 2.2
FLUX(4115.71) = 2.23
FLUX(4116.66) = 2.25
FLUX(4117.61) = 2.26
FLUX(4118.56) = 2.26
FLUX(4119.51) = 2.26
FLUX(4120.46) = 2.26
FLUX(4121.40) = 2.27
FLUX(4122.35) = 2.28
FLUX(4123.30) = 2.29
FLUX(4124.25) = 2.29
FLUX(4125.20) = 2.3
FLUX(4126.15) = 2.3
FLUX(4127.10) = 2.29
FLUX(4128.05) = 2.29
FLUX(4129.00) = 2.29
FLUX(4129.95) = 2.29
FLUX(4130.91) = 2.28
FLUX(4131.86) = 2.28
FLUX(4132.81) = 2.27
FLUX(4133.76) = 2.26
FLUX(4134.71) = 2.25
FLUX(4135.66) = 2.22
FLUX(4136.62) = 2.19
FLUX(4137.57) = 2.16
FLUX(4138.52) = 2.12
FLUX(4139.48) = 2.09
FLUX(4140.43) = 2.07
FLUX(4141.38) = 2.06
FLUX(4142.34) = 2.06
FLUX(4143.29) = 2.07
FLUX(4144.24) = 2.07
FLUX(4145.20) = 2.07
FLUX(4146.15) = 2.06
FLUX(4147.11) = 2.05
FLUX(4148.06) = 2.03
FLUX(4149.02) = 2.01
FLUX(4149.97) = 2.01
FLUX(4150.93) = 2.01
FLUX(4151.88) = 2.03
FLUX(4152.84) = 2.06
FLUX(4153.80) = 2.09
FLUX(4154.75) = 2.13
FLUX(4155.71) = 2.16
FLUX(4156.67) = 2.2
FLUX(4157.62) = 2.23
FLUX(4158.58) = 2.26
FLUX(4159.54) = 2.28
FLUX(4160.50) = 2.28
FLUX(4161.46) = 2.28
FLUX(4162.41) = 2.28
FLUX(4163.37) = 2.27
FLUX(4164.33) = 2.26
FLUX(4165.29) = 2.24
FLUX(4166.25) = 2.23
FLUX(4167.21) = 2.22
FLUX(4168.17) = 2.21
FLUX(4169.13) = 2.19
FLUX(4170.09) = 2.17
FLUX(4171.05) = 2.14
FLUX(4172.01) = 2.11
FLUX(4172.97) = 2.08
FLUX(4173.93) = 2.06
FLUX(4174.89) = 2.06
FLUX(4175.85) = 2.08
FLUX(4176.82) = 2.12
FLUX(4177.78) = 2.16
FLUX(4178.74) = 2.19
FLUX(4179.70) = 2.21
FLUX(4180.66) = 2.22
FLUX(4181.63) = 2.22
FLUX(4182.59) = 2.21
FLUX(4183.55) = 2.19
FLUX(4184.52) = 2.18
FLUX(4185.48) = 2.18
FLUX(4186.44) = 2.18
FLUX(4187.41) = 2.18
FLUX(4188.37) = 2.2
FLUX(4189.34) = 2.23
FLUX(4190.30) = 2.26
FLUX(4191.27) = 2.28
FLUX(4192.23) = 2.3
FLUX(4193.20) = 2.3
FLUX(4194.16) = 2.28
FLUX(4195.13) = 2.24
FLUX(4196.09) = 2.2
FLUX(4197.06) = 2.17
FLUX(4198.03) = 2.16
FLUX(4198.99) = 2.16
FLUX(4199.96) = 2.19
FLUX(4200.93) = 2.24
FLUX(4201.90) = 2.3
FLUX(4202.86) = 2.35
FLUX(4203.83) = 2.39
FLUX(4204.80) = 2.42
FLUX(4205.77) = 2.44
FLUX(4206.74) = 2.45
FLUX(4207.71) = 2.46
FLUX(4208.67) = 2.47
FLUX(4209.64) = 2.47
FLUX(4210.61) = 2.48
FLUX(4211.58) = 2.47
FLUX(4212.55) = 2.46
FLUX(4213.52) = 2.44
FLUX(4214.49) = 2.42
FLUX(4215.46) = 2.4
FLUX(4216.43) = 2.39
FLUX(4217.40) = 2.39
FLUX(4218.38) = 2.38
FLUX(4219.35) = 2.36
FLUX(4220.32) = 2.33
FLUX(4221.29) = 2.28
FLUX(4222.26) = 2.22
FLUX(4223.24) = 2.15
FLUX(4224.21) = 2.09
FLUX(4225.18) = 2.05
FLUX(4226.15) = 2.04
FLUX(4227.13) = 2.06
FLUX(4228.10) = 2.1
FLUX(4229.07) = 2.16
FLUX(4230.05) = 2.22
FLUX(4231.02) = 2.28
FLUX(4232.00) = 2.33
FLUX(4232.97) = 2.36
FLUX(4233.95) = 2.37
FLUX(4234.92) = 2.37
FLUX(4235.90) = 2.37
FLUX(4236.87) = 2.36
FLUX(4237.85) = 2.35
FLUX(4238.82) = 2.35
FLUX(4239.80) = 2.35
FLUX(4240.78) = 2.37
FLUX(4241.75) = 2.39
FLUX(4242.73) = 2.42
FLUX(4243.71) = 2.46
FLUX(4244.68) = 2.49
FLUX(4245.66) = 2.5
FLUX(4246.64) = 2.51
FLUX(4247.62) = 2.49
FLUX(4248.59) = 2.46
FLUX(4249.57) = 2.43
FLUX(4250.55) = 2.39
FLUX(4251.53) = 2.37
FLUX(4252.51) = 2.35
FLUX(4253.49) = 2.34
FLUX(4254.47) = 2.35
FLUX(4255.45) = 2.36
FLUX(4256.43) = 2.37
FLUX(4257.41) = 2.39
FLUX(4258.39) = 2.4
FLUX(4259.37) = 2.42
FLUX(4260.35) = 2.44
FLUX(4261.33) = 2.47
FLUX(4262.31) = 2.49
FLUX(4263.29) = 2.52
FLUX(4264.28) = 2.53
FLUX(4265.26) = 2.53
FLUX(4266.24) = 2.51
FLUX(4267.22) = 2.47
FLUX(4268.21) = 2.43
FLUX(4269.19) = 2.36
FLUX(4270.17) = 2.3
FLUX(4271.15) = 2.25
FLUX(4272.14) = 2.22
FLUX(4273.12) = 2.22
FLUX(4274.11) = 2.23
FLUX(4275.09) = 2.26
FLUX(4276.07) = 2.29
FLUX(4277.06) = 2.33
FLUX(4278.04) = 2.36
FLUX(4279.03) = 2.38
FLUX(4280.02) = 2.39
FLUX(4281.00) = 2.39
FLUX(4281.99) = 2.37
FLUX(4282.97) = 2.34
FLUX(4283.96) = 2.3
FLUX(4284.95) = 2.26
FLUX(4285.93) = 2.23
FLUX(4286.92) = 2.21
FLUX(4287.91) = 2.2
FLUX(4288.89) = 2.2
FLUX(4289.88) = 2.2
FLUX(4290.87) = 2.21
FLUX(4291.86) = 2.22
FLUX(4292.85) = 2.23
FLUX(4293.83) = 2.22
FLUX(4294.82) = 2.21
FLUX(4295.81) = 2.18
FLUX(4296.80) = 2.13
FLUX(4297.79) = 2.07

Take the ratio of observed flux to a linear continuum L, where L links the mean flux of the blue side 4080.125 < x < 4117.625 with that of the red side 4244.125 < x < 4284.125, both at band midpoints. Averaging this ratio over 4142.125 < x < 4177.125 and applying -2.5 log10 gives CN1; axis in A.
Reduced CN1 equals 0.06 mag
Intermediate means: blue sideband 2.2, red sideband 2.39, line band 2.14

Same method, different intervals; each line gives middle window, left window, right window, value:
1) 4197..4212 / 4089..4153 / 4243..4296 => -0.04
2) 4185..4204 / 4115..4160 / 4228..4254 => 0.02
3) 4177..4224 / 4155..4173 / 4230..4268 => 0.00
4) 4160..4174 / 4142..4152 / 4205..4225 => -0.03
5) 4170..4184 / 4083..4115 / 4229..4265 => 0.08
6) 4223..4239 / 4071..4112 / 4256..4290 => 0.03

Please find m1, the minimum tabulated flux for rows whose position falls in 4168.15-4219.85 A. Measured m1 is 2.06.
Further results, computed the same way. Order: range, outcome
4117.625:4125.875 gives 2.26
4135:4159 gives 2.01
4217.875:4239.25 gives 2.04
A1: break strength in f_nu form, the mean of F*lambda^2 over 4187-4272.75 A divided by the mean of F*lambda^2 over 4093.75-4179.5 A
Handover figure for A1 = 1.1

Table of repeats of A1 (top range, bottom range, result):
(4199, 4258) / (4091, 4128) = 1.14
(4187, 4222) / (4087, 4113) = 1.13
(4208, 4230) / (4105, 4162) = 1.11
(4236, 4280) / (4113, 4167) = 1.15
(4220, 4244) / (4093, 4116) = 1.15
